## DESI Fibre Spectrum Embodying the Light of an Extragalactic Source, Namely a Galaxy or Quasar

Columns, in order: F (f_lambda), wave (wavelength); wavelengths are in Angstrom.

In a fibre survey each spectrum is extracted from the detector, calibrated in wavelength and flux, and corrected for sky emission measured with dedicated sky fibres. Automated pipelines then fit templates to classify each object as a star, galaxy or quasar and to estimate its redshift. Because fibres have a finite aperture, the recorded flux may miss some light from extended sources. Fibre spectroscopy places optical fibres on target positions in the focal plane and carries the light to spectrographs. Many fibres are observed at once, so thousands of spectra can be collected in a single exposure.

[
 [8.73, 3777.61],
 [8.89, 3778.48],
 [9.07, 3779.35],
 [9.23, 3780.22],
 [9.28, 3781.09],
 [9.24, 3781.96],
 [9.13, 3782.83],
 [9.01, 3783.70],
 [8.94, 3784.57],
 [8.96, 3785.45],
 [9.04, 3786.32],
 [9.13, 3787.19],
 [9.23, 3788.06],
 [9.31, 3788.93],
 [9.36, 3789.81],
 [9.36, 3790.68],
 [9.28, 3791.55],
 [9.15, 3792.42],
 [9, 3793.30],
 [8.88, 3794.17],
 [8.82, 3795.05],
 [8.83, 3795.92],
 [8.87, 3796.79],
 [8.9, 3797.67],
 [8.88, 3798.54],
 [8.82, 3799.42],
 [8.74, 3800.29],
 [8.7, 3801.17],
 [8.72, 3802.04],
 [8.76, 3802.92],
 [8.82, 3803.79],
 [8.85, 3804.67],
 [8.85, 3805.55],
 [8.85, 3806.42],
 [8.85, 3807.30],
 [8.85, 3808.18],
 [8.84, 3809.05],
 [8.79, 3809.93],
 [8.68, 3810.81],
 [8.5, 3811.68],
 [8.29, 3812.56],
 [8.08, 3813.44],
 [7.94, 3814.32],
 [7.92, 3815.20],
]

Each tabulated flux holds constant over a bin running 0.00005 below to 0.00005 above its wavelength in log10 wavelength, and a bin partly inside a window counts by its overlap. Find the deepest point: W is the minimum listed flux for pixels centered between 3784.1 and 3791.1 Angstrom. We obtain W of 8.94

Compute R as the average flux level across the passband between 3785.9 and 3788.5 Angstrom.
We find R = 9.16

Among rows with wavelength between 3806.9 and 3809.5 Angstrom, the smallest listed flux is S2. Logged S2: 8.84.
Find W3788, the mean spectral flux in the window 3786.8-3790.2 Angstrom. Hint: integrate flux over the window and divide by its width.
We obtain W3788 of 9.25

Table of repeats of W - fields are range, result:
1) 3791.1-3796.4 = 8.82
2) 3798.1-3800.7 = 8.74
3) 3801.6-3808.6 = 8.72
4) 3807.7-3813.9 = 8.08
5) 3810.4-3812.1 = 8.5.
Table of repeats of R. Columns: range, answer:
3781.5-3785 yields 9.09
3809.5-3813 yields 8.57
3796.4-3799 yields 8.86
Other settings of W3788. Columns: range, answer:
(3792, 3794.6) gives 9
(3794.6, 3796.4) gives 8.84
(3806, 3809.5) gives 8.84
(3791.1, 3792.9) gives 9.21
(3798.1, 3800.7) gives 8.83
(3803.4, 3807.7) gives 8.83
